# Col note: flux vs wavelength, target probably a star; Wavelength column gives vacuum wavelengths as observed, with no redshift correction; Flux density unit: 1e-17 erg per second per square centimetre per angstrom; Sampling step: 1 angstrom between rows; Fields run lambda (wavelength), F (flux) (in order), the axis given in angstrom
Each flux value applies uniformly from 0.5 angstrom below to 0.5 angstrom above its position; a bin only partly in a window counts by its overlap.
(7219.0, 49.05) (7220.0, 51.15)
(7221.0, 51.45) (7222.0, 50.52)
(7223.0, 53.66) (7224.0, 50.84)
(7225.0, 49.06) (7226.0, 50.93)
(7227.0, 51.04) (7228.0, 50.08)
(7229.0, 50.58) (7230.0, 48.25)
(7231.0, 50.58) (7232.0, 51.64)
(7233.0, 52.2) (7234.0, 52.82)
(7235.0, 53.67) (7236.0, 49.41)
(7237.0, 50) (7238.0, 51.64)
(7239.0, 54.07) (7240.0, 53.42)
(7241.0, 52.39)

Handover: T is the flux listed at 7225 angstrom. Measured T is 49.06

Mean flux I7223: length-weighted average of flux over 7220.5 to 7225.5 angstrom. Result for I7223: 51.1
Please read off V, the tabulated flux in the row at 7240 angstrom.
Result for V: 53.42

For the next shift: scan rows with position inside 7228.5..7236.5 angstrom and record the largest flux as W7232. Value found 53.67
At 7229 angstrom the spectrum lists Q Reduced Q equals 50.58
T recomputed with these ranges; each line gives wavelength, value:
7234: 52.82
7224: 50.84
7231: 50.58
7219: 49.05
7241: 52.39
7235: 53.67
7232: 51.64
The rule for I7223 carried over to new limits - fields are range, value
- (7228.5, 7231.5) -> 49.8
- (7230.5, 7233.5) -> 51.5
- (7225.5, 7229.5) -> 50.7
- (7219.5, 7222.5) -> 51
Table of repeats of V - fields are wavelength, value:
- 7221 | 51.45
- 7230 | 48.25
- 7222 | 50.52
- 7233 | 52.2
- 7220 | 51.15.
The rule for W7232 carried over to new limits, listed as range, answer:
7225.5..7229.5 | 51.04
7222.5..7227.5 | 53.66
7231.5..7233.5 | 52.2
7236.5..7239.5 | 54.07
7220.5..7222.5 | 51.45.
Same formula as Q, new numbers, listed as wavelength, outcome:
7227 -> 51.04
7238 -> 51.64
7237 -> 50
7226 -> 50.93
